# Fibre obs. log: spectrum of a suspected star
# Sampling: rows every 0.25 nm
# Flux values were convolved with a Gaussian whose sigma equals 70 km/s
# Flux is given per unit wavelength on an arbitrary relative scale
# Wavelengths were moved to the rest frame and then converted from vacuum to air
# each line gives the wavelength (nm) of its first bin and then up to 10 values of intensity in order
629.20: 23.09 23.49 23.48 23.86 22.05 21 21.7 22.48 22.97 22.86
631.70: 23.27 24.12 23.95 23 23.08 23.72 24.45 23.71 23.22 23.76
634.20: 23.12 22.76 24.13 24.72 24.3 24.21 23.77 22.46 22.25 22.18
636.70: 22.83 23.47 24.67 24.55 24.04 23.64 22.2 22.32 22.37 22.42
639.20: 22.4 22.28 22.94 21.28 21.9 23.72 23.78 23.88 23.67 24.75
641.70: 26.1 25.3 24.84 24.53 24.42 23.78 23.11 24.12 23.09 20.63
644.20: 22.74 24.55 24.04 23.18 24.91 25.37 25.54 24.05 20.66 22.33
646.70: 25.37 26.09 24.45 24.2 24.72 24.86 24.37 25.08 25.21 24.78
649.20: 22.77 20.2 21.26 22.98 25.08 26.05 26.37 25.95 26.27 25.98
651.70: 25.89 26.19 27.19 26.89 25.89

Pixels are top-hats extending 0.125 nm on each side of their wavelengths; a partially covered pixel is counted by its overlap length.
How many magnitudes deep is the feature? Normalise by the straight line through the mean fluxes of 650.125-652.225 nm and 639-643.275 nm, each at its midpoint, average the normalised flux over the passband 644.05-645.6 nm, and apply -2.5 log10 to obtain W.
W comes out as 0.02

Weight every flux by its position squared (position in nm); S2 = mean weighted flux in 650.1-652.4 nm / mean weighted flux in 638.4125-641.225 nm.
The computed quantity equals 1.19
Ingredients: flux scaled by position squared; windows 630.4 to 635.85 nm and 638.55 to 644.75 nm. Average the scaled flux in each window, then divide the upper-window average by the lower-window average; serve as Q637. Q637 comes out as 1.0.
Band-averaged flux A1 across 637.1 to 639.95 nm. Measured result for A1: 23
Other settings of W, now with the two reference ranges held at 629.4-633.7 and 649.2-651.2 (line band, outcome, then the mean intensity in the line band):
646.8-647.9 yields -0.04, 24.9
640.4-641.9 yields -0.04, 24.4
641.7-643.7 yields -0.03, 24.3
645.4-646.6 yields 0.01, 23.5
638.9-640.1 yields 0.06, 22.2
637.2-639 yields 0.01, 23.2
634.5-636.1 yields -0.02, 23.9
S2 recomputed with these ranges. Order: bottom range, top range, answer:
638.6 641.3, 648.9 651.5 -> 1.10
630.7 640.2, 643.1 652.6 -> 1.09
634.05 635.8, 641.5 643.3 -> 1.06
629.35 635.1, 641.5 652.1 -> 1.09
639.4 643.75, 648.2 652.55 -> 1.08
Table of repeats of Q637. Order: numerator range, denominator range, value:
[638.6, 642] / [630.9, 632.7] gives 1.03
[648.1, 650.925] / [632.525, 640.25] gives 1.08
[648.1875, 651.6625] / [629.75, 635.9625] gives 1.11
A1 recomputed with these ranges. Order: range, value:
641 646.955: 24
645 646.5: 23.9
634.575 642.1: 23.4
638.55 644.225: 23.4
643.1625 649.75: 23.8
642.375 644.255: 23.3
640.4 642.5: 24.5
